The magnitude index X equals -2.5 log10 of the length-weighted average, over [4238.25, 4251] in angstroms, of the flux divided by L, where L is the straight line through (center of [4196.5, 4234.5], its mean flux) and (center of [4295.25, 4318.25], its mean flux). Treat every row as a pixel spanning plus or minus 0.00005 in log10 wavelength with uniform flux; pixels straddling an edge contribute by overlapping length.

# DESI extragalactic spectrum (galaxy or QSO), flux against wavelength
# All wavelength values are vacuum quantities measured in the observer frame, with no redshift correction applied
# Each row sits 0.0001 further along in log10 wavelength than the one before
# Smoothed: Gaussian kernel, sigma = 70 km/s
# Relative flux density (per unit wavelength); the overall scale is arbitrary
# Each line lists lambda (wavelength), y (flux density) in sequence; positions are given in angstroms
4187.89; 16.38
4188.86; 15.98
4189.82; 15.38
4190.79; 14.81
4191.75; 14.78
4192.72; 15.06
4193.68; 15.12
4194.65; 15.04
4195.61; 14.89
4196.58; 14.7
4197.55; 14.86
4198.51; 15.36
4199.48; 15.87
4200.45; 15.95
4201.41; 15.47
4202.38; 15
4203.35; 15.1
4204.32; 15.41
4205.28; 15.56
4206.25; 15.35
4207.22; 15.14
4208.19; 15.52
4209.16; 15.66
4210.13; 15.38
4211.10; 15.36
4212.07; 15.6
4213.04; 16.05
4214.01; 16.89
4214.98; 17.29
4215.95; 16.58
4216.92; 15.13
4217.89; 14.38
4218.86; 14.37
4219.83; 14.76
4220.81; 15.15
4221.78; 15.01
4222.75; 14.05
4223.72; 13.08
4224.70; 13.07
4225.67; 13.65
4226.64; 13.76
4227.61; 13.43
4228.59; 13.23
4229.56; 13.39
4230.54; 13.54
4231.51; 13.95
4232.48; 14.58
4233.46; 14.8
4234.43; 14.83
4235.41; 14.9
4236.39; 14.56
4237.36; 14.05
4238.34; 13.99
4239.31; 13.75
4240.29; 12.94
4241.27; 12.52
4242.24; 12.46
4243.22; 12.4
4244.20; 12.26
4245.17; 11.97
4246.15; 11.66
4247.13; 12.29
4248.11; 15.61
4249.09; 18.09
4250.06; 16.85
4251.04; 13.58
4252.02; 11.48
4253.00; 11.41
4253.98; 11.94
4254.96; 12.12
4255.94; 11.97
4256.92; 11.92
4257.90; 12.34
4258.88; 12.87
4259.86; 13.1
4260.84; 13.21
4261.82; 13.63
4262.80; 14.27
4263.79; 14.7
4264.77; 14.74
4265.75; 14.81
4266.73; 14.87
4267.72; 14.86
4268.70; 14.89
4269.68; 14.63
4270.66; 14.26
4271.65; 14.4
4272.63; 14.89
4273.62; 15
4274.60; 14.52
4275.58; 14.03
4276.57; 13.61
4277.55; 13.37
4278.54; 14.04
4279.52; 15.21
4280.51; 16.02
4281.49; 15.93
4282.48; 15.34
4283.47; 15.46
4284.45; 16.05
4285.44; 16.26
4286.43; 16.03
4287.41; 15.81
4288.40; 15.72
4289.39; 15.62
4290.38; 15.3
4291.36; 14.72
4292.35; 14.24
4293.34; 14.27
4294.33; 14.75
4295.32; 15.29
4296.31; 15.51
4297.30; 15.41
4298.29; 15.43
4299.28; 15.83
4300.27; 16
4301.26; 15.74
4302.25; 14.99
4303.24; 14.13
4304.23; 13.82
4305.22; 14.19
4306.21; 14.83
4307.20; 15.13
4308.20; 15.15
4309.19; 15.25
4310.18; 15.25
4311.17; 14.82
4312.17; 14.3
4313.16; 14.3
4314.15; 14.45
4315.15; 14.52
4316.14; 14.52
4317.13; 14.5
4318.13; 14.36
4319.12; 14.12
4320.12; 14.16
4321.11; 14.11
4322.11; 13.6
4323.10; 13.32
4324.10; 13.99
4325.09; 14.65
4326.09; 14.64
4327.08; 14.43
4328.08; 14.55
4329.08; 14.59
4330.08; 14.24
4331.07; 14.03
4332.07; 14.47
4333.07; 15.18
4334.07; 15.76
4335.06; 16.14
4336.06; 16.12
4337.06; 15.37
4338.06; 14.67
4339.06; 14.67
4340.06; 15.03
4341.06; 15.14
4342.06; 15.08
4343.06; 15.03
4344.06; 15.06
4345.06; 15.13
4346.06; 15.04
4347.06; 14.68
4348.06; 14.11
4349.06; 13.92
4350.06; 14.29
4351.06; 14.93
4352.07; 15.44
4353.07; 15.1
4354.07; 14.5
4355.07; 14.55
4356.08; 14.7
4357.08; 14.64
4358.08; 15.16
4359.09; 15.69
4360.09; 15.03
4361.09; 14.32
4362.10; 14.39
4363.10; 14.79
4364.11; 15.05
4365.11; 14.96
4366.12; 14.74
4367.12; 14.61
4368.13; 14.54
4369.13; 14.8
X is 0.10 mag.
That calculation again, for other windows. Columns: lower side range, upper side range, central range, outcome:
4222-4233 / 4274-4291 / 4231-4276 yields 0.048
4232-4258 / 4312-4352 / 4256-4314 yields -0.057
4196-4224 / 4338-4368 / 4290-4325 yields 0.021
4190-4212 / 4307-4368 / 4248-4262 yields 0.136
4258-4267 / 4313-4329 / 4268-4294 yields -0.071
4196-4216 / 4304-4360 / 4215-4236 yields 0.082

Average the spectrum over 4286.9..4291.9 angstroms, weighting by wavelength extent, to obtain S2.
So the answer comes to 15.4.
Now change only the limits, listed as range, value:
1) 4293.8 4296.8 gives 15.2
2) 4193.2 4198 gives 14.9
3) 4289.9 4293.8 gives 14.7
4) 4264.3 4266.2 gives 14.8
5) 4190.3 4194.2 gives 14.9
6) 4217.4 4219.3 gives 14.4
